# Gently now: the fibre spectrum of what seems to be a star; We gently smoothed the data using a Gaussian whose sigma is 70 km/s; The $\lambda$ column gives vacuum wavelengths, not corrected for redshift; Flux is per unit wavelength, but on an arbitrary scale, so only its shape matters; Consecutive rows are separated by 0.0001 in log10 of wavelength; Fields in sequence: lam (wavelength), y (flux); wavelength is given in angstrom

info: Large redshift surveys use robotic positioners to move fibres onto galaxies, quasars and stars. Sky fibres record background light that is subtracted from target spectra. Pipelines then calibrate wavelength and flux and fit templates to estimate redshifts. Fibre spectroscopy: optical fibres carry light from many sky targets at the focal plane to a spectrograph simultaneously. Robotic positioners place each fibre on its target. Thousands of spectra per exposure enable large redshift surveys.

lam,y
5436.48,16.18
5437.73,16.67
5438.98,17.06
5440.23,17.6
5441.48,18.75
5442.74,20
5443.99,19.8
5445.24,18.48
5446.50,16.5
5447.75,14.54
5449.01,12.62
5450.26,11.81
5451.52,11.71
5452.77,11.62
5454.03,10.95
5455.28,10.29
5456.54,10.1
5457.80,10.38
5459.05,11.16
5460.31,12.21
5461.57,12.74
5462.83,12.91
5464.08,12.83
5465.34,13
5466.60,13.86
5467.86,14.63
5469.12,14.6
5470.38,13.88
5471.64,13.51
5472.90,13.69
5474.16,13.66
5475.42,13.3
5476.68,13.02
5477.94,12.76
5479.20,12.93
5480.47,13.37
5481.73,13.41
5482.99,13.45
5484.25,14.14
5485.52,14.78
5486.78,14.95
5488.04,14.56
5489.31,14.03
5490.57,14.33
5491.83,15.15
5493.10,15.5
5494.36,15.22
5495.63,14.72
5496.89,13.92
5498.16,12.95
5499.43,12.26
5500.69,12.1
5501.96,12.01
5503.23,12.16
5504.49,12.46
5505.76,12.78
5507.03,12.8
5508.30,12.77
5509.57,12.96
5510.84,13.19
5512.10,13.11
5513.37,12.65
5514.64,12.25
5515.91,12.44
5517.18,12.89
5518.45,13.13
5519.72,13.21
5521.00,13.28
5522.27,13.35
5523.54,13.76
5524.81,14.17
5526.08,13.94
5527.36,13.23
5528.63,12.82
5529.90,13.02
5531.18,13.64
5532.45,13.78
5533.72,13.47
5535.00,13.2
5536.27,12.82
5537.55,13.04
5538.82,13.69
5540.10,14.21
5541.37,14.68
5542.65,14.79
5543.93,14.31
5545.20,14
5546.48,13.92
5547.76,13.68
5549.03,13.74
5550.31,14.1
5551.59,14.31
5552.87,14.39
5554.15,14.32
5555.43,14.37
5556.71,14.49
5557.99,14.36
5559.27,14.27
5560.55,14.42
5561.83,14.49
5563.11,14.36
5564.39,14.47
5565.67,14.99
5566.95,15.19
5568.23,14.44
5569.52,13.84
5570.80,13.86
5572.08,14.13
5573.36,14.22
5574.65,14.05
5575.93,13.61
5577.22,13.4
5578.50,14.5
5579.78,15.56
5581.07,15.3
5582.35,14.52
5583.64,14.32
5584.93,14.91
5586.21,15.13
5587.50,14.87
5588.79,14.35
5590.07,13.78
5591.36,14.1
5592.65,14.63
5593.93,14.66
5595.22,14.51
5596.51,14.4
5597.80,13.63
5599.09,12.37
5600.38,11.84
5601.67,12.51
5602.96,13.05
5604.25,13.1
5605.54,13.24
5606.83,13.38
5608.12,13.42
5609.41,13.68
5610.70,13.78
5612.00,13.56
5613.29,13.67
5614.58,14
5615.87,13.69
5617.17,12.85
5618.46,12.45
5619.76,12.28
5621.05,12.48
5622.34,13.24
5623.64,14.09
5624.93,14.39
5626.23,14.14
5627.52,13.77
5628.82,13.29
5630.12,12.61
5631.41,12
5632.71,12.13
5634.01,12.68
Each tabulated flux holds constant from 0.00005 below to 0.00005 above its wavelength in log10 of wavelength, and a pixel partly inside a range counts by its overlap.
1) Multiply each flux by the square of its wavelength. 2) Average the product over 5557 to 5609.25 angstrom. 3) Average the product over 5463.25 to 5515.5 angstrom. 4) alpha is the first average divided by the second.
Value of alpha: 1.08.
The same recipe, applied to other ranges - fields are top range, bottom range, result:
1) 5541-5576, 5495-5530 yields 1.12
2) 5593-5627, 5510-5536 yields 1.05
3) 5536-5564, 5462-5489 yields 1.06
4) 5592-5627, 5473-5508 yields 1.03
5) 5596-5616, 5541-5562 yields 0.95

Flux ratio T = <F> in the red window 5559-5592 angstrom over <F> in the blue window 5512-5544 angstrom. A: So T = 1.08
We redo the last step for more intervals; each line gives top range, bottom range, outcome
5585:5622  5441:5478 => 1.00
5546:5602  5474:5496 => 1.01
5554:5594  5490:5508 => 1.07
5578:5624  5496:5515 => 1.08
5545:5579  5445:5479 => 1.10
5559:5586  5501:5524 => 1.13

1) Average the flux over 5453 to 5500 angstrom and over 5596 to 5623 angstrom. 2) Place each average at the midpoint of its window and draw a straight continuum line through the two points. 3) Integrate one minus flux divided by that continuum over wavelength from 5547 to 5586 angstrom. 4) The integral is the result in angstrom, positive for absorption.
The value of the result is -3.4 angstrom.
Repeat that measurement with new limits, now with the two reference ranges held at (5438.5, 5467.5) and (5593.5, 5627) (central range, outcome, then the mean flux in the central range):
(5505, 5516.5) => 0.8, 12.8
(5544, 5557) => -0.5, 14.1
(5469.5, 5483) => 0.5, 13.4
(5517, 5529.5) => 0.3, 13.4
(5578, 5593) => -1.3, 14.7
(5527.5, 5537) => 0.3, 13.2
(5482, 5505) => 0.0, 13.8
